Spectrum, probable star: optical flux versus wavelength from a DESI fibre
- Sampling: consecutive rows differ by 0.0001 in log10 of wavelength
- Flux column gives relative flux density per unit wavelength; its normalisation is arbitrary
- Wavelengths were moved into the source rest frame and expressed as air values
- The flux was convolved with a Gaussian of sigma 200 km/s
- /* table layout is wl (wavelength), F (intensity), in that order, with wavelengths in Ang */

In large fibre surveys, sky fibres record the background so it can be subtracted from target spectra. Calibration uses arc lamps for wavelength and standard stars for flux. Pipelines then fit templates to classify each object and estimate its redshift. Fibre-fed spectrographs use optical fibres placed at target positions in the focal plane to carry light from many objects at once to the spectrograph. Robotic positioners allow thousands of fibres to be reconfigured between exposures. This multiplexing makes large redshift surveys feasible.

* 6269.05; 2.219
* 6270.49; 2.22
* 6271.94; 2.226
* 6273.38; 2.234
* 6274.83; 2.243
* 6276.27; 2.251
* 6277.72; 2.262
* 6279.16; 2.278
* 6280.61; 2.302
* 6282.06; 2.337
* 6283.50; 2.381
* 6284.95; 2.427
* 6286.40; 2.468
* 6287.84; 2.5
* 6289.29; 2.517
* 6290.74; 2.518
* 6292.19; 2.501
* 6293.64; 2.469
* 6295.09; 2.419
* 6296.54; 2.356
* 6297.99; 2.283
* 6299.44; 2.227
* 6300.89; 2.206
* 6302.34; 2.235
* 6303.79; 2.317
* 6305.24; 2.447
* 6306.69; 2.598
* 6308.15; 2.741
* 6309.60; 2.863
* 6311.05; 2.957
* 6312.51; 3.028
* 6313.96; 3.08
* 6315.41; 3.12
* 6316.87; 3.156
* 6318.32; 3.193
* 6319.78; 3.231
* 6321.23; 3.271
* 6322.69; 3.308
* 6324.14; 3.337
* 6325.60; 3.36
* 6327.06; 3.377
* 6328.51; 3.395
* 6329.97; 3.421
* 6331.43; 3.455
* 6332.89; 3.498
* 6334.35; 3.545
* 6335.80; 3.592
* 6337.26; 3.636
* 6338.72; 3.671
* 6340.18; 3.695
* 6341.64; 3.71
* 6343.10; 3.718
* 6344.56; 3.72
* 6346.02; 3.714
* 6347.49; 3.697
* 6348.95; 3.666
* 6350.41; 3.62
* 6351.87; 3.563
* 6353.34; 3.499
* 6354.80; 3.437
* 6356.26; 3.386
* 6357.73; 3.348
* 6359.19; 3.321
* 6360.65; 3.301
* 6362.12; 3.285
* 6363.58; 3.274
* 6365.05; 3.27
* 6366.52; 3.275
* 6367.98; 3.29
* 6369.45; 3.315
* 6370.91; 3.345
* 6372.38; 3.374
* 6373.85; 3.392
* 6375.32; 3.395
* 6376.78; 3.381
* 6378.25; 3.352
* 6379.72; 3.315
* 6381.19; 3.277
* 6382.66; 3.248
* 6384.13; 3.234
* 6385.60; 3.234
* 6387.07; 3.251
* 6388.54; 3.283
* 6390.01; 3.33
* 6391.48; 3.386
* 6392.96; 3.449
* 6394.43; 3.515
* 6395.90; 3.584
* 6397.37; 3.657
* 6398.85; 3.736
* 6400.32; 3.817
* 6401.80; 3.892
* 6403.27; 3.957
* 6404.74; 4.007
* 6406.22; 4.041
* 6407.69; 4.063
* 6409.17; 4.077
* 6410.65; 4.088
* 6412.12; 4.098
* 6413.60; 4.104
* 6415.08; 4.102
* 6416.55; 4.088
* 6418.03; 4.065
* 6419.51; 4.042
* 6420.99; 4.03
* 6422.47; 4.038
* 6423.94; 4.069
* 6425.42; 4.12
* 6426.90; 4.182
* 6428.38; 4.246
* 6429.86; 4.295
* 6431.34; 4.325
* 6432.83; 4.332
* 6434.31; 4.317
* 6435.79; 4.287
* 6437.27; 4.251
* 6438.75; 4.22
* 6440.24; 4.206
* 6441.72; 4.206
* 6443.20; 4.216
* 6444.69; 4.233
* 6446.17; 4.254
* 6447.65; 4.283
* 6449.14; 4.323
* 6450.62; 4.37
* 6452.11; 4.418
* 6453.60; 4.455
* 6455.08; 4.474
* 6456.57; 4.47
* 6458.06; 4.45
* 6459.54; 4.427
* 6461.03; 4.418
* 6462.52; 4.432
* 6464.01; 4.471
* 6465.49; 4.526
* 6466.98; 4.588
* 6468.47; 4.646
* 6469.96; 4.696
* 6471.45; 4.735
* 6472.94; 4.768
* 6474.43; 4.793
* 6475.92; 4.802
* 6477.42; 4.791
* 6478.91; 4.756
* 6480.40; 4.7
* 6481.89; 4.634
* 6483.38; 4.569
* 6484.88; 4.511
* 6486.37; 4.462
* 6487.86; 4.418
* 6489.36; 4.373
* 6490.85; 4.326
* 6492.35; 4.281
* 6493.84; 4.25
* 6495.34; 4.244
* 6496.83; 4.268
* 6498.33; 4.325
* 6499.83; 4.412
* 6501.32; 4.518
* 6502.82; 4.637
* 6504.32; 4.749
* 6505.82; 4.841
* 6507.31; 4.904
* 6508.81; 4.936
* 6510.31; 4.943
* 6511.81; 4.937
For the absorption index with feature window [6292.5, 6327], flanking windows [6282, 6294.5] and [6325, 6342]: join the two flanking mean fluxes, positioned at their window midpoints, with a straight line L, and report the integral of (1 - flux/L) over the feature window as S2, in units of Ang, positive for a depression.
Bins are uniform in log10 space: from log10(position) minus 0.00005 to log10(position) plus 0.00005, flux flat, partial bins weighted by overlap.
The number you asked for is 2.1 Ang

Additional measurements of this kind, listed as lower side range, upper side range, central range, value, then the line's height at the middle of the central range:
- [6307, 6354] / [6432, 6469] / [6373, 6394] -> 2.7 Ang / 3.82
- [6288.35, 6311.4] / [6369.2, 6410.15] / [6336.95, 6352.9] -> -3.5 Ang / 3.01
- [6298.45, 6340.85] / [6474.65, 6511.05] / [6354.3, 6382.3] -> 1.4 Ang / 3.51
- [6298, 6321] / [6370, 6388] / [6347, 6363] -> -1.7 Ang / 3.12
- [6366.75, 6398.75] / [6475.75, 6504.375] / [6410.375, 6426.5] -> -1.5 Ang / 3.74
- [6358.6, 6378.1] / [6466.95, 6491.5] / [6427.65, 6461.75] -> -0.9 Ang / 4.22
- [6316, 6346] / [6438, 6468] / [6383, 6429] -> 2.3 Ang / 4.03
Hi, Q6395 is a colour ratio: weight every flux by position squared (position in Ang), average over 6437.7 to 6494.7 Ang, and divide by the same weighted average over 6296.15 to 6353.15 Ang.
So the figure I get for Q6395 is 1.46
